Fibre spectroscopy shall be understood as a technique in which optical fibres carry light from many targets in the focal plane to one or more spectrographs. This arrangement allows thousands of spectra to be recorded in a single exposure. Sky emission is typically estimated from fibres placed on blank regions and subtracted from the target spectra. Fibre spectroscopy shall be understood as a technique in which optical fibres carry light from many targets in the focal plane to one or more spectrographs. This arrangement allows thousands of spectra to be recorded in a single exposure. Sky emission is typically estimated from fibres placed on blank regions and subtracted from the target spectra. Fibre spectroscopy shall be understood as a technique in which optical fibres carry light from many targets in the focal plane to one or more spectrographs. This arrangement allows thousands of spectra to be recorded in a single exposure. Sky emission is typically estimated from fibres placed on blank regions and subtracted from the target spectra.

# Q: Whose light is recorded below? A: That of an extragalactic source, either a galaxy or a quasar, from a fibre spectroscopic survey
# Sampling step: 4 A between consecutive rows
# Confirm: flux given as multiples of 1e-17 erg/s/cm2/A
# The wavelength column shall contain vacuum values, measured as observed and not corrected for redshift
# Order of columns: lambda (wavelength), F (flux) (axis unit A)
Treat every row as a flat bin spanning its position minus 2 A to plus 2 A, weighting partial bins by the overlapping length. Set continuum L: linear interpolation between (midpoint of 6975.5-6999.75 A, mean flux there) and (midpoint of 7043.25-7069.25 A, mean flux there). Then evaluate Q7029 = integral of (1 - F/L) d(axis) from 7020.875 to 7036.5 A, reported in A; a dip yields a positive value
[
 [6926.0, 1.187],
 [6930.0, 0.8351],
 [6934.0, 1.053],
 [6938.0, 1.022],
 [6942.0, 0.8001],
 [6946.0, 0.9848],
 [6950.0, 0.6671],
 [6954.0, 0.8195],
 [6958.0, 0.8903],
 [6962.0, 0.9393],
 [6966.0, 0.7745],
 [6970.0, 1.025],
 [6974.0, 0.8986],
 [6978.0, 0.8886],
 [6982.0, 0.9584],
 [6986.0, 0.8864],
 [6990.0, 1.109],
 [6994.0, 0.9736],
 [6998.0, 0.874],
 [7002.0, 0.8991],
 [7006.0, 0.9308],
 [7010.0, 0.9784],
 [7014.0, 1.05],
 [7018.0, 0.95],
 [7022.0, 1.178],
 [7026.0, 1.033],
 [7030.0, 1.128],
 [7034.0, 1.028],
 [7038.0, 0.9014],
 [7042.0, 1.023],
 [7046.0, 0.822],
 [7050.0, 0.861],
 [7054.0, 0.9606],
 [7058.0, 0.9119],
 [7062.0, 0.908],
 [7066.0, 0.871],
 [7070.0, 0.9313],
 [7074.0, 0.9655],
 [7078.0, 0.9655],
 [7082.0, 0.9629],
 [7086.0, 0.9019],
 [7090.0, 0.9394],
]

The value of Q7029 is -2.80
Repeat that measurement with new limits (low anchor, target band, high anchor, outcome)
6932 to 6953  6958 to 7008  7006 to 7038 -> 2.1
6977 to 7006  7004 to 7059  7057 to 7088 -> -2.9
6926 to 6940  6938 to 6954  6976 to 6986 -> 2.2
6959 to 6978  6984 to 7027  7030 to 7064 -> -3.0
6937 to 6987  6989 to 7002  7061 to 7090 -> -0.9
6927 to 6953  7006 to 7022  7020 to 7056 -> -0.6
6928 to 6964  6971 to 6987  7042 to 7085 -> -0.3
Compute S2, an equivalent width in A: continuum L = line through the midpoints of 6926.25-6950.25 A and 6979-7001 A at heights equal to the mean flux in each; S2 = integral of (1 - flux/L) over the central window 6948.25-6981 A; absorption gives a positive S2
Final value 2.6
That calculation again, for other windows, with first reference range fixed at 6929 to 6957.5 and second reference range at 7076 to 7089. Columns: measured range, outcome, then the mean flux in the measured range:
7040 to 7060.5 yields 0.3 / 0.916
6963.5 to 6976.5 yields -0.1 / 0.9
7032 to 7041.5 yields -0.5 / 0.974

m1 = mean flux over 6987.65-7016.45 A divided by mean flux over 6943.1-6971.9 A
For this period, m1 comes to 1.1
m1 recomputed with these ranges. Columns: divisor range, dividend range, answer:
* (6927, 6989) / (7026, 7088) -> 1.05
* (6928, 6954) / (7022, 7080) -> 1.08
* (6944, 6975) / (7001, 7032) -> 1.17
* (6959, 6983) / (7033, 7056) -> 1.02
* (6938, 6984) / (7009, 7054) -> 1.13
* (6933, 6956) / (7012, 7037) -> 1.19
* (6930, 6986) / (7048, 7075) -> 1.02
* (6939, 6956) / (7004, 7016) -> 1.19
